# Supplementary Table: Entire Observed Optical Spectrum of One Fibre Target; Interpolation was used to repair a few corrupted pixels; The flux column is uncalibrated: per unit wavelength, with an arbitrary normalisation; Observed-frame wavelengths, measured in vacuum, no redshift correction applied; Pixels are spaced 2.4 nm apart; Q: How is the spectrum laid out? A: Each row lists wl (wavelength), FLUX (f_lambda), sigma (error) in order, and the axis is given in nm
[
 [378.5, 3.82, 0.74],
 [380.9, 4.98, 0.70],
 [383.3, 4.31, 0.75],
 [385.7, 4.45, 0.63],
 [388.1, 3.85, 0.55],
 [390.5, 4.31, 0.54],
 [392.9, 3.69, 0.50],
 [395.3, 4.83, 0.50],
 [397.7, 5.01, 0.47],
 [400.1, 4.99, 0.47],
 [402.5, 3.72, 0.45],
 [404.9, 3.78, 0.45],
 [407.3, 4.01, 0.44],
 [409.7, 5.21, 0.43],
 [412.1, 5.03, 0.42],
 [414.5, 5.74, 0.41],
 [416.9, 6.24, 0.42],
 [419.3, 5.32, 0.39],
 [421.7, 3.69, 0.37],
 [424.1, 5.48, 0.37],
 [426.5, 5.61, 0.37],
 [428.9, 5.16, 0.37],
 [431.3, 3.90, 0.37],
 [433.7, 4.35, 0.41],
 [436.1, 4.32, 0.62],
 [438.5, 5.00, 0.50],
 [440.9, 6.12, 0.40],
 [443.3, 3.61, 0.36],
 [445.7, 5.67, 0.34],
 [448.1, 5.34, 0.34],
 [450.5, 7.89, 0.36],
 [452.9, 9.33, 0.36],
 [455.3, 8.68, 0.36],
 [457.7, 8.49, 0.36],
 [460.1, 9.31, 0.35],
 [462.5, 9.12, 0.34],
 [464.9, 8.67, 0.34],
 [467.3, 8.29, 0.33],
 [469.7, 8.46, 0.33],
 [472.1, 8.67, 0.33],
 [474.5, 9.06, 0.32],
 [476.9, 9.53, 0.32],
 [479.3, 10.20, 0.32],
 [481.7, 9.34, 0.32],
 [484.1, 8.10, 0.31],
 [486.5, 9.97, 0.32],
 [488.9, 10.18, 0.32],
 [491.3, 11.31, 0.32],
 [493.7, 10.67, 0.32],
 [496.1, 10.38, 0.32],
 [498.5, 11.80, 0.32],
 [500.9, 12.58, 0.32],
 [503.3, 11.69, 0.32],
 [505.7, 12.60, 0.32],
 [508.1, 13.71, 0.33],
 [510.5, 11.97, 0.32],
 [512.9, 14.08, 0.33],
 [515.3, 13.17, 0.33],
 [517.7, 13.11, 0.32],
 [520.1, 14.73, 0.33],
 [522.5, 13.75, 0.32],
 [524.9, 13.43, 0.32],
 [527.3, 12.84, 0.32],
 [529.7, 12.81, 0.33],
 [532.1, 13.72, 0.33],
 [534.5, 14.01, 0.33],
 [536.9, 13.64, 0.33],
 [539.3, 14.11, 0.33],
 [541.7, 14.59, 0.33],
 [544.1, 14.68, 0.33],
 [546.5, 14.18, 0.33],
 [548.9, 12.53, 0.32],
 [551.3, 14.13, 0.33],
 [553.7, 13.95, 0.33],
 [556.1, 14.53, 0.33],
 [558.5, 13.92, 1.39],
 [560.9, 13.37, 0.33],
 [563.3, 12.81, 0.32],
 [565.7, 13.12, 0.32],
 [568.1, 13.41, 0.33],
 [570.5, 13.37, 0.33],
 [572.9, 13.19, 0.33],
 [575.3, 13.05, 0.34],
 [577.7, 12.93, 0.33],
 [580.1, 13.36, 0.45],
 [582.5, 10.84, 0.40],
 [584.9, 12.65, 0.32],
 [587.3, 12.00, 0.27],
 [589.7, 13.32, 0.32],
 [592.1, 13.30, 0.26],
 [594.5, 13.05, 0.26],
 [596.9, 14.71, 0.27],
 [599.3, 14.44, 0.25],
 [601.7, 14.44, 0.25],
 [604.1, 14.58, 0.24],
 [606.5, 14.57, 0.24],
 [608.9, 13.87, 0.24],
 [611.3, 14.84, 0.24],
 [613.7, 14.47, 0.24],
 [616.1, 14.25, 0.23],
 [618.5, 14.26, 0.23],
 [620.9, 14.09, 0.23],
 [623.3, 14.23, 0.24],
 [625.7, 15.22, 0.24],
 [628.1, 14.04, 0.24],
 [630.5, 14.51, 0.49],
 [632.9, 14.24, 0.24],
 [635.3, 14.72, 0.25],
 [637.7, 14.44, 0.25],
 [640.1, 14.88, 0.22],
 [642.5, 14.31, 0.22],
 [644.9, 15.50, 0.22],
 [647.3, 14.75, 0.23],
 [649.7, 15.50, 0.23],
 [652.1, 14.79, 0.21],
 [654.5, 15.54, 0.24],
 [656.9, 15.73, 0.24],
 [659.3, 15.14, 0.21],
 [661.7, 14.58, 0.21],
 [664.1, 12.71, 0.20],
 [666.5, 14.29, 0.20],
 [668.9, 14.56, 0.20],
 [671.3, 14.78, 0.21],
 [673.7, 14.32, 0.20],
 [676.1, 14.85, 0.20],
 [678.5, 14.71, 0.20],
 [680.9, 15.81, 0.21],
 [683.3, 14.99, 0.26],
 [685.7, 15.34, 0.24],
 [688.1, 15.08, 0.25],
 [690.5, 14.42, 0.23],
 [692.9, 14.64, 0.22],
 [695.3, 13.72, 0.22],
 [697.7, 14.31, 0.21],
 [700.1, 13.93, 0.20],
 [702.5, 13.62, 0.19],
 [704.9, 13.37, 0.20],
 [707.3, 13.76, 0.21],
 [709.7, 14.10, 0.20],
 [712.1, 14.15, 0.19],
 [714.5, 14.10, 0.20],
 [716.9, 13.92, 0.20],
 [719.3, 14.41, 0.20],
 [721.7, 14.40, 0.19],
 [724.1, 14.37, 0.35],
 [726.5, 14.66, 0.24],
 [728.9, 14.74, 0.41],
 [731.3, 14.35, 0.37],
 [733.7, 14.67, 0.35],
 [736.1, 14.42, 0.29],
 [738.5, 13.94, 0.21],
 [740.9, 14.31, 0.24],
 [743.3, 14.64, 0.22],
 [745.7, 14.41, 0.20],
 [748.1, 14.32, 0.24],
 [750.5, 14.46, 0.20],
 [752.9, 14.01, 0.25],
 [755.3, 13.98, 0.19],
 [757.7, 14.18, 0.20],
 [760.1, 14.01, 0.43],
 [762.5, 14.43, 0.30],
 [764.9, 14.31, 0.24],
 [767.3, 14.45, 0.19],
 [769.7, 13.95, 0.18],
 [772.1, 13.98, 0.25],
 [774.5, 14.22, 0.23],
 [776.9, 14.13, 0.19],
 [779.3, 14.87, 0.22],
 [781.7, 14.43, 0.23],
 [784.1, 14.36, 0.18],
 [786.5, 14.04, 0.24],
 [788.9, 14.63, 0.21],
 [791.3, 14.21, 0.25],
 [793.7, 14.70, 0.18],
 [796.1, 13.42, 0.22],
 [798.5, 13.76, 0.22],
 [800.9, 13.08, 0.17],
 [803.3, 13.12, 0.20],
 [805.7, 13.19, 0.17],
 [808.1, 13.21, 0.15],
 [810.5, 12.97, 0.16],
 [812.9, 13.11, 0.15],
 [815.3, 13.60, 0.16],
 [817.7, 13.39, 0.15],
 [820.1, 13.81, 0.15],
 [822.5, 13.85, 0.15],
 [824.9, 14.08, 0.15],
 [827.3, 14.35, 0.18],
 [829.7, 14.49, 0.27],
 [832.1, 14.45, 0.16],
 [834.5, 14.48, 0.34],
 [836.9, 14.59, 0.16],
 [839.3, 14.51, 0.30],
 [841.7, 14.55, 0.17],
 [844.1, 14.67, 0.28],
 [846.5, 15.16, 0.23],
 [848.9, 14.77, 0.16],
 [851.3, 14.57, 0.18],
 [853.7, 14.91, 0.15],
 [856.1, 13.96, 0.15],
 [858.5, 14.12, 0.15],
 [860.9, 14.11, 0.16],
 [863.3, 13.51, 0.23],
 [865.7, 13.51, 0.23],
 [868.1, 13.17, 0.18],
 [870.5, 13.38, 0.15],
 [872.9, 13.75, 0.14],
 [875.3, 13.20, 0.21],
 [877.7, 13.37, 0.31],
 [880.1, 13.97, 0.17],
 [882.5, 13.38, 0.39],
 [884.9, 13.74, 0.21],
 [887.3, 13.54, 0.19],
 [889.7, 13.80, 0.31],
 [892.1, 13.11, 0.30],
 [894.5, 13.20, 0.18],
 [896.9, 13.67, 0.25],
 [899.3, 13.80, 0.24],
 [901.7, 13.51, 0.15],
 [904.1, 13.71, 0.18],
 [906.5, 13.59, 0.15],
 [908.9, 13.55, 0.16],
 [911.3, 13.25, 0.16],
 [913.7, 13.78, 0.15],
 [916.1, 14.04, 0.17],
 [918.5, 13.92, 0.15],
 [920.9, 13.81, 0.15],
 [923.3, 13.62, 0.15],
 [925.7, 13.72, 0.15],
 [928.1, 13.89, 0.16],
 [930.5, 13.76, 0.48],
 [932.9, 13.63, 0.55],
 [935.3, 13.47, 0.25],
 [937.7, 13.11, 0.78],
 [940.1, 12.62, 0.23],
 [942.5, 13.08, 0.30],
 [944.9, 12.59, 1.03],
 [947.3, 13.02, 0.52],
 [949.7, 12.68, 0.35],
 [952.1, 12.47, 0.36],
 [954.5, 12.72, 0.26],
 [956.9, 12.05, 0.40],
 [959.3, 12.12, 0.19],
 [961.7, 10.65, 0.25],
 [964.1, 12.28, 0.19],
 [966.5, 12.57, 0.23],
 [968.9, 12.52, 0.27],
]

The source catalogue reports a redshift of 0.13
